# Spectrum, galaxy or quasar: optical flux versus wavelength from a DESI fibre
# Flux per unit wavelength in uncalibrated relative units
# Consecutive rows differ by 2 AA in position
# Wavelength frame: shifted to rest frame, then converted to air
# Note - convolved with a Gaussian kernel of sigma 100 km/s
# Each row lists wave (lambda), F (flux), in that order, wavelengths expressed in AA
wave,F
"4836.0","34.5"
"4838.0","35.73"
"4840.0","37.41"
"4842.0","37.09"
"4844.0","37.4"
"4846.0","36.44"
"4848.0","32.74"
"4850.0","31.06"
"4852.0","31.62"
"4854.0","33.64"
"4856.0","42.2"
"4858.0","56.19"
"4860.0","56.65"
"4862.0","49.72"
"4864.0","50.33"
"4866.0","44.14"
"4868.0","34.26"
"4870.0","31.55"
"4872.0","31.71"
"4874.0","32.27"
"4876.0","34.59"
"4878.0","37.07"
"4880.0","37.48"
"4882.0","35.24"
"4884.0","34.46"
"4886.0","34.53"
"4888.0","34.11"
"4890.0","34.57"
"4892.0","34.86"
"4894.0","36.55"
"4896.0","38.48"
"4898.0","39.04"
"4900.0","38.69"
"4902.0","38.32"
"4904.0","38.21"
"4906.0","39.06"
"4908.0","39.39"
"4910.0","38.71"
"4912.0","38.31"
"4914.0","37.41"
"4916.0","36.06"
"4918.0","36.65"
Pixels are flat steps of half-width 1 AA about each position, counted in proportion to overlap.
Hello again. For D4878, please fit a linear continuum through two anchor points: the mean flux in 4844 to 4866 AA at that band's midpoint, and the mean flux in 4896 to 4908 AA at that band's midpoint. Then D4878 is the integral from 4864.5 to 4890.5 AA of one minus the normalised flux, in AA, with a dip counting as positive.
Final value 3.2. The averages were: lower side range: 41.9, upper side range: 38.7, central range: 35.4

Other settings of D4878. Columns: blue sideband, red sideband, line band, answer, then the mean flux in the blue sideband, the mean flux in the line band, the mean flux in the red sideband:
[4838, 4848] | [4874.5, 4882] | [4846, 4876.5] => -2.7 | 36.5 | 39.5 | 36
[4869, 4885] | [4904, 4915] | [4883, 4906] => 0.0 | 34.3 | 36.6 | 38.5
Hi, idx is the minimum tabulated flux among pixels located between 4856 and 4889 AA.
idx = 31.55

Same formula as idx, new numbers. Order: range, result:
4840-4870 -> 31.06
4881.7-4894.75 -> 34.11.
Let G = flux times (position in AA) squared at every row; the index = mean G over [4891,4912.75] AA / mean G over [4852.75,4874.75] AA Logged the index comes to 0.92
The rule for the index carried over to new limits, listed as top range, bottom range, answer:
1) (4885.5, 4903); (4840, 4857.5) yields 1.04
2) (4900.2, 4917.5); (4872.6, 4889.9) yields 1.11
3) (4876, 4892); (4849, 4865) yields 0.81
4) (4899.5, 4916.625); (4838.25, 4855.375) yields 1.13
